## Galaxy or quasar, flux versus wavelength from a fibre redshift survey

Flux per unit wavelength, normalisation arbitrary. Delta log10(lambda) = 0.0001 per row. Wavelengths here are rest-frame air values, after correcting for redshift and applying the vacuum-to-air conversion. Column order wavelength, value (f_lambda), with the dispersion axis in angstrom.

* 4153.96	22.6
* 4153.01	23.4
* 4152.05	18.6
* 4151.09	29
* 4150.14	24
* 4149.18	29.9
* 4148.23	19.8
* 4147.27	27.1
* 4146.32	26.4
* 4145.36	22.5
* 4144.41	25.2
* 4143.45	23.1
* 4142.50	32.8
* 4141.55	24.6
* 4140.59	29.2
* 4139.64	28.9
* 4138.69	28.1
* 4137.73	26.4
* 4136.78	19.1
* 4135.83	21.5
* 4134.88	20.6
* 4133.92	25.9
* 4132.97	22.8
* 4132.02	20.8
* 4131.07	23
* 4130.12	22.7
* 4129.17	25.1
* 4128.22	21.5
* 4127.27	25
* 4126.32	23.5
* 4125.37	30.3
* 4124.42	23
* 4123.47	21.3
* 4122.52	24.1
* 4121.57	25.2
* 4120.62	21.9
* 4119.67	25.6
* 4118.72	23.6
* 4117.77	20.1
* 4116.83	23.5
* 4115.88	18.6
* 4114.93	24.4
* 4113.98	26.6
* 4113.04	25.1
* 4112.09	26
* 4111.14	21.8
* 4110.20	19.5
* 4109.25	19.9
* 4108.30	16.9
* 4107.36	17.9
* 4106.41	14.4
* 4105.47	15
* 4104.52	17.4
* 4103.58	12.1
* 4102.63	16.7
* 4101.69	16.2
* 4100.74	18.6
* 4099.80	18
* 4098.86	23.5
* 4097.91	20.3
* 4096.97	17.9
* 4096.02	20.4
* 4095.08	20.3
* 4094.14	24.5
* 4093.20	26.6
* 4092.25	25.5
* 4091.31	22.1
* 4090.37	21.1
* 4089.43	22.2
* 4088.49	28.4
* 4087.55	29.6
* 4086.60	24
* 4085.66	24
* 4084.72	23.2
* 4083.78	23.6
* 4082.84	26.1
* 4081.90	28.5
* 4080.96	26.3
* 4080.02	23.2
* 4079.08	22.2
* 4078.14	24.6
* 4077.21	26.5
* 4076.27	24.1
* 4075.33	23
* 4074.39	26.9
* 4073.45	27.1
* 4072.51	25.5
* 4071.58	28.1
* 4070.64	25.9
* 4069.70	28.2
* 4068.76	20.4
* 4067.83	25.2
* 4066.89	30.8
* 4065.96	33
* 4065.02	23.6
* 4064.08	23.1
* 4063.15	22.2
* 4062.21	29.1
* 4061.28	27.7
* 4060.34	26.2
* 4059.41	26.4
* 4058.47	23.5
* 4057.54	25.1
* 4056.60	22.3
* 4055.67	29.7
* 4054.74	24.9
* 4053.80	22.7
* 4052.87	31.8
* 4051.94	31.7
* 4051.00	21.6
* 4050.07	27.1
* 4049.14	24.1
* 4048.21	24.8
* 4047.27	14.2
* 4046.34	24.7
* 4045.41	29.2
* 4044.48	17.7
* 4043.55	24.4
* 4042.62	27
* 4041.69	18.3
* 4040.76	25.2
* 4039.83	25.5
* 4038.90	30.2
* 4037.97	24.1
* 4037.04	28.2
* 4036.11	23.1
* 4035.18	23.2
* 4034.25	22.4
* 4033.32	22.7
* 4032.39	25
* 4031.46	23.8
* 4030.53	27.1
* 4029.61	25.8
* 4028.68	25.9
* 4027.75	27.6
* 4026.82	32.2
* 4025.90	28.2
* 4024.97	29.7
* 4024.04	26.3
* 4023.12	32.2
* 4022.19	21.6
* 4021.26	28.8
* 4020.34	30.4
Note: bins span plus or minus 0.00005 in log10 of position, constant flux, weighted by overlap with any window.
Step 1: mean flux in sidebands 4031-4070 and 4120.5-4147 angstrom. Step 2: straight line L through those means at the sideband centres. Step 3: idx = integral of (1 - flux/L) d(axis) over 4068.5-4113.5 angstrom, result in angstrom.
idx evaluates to 4.22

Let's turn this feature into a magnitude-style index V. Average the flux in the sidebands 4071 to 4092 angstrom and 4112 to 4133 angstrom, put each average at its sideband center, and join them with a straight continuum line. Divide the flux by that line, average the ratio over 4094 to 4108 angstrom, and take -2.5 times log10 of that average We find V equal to 0.326 mag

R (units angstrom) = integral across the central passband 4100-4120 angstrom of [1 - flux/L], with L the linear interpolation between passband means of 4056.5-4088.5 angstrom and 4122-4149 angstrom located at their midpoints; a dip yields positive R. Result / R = 4.0 angstrom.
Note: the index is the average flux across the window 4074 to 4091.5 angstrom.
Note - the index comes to 24.8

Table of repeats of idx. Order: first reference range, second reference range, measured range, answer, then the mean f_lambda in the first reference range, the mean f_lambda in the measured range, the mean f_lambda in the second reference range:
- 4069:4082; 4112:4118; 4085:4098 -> 0.67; 25.5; 23.4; 23.5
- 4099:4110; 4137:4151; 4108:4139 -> -2.76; 16.9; 23.1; 26.2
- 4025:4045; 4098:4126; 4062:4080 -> -1.87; 25.2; 25.7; 20.9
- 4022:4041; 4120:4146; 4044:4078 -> 0.29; 26.3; 25.5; 24.4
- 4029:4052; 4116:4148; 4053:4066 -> -0.69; 24.3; 25.6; 24.3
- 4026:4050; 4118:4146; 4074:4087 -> -0.08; 24.8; 24.7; 24.4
